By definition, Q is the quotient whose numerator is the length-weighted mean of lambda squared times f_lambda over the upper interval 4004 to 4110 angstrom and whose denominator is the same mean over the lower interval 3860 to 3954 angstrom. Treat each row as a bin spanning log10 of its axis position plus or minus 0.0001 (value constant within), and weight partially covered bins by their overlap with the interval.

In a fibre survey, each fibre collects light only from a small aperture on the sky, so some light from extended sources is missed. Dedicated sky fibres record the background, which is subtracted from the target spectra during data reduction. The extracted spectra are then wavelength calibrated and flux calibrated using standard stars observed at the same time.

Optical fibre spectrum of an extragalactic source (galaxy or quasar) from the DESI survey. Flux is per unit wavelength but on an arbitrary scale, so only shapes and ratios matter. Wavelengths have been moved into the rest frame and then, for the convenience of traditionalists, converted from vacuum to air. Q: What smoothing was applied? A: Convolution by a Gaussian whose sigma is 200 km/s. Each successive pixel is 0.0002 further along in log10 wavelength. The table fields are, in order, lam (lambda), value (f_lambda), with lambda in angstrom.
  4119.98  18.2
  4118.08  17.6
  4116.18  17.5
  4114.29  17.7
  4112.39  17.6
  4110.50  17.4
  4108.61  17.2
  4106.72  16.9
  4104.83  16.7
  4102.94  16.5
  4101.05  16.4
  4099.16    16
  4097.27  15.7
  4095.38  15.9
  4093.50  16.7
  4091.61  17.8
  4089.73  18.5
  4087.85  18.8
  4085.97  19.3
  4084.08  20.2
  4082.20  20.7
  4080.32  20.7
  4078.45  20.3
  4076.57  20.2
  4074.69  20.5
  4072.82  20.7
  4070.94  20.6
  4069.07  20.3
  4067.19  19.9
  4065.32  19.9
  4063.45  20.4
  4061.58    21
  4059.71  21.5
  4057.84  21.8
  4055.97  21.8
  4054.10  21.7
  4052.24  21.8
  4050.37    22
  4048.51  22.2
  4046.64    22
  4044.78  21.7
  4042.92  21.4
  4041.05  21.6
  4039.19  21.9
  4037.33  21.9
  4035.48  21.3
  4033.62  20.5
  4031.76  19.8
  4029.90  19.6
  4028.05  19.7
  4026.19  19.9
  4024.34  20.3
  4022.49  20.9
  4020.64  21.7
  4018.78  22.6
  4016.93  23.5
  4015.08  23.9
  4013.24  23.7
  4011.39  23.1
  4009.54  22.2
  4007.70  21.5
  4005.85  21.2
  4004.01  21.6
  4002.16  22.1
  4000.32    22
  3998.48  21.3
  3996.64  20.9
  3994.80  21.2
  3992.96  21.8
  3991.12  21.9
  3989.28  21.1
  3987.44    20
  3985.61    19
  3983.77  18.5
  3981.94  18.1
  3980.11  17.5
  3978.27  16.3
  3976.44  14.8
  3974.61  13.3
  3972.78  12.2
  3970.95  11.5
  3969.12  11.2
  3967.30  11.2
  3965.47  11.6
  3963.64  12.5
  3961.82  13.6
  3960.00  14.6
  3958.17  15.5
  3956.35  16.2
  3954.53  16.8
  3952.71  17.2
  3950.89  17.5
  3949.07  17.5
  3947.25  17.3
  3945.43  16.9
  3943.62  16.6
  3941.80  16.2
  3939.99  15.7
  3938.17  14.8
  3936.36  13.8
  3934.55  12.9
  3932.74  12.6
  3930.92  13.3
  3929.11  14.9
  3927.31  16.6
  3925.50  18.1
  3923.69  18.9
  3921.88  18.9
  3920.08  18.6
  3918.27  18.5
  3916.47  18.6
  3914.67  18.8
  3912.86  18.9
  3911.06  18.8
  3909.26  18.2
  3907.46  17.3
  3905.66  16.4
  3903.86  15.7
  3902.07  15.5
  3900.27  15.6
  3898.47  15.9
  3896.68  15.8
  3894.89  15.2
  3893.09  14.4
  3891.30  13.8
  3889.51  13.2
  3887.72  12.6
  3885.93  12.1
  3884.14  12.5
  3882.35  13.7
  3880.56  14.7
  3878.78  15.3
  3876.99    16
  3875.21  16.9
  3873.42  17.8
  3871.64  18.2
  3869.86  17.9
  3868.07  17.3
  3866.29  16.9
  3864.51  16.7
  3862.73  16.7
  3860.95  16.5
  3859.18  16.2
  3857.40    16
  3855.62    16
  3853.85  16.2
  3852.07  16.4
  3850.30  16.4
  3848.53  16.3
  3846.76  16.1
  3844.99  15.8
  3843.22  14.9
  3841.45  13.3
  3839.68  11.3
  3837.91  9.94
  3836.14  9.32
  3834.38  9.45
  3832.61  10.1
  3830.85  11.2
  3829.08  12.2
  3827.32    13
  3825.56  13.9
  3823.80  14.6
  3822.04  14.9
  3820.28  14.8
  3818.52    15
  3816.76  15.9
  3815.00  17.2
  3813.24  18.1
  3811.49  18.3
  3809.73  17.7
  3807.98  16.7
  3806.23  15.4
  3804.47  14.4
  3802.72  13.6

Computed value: 1.35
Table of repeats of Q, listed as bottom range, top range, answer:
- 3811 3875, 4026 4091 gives 1.54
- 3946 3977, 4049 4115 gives 1.41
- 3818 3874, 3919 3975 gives 1.08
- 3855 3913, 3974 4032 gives 1.38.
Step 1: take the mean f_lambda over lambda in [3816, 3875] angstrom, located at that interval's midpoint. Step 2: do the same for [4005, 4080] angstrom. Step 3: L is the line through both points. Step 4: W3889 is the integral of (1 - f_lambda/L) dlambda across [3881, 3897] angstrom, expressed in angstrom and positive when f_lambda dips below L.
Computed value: 2.5 angstrom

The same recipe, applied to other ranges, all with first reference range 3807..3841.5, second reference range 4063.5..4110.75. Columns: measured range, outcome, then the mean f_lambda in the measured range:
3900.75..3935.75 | -3.0 angstrom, 16.9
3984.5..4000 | -3.7 angstrom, 20.9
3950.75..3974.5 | 3.6 angstrom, 13.8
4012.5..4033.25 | -4.7 angstrom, 21.4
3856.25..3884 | -3.1 angstrom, 16.3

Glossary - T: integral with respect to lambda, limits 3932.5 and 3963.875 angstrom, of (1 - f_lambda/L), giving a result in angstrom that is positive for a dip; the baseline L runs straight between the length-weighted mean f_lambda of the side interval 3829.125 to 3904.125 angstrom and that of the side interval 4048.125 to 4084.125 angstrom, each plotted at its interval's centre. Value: 3.1 angstrom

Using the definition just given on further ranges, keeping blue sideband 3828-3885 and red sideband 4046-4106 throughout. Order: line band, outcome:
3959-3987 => 4.7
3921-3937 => 0.8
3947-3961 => 0.3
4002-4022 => -4.6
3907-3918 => -1.7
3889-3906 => 0.6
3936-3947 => 0.5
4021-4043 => -2.5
